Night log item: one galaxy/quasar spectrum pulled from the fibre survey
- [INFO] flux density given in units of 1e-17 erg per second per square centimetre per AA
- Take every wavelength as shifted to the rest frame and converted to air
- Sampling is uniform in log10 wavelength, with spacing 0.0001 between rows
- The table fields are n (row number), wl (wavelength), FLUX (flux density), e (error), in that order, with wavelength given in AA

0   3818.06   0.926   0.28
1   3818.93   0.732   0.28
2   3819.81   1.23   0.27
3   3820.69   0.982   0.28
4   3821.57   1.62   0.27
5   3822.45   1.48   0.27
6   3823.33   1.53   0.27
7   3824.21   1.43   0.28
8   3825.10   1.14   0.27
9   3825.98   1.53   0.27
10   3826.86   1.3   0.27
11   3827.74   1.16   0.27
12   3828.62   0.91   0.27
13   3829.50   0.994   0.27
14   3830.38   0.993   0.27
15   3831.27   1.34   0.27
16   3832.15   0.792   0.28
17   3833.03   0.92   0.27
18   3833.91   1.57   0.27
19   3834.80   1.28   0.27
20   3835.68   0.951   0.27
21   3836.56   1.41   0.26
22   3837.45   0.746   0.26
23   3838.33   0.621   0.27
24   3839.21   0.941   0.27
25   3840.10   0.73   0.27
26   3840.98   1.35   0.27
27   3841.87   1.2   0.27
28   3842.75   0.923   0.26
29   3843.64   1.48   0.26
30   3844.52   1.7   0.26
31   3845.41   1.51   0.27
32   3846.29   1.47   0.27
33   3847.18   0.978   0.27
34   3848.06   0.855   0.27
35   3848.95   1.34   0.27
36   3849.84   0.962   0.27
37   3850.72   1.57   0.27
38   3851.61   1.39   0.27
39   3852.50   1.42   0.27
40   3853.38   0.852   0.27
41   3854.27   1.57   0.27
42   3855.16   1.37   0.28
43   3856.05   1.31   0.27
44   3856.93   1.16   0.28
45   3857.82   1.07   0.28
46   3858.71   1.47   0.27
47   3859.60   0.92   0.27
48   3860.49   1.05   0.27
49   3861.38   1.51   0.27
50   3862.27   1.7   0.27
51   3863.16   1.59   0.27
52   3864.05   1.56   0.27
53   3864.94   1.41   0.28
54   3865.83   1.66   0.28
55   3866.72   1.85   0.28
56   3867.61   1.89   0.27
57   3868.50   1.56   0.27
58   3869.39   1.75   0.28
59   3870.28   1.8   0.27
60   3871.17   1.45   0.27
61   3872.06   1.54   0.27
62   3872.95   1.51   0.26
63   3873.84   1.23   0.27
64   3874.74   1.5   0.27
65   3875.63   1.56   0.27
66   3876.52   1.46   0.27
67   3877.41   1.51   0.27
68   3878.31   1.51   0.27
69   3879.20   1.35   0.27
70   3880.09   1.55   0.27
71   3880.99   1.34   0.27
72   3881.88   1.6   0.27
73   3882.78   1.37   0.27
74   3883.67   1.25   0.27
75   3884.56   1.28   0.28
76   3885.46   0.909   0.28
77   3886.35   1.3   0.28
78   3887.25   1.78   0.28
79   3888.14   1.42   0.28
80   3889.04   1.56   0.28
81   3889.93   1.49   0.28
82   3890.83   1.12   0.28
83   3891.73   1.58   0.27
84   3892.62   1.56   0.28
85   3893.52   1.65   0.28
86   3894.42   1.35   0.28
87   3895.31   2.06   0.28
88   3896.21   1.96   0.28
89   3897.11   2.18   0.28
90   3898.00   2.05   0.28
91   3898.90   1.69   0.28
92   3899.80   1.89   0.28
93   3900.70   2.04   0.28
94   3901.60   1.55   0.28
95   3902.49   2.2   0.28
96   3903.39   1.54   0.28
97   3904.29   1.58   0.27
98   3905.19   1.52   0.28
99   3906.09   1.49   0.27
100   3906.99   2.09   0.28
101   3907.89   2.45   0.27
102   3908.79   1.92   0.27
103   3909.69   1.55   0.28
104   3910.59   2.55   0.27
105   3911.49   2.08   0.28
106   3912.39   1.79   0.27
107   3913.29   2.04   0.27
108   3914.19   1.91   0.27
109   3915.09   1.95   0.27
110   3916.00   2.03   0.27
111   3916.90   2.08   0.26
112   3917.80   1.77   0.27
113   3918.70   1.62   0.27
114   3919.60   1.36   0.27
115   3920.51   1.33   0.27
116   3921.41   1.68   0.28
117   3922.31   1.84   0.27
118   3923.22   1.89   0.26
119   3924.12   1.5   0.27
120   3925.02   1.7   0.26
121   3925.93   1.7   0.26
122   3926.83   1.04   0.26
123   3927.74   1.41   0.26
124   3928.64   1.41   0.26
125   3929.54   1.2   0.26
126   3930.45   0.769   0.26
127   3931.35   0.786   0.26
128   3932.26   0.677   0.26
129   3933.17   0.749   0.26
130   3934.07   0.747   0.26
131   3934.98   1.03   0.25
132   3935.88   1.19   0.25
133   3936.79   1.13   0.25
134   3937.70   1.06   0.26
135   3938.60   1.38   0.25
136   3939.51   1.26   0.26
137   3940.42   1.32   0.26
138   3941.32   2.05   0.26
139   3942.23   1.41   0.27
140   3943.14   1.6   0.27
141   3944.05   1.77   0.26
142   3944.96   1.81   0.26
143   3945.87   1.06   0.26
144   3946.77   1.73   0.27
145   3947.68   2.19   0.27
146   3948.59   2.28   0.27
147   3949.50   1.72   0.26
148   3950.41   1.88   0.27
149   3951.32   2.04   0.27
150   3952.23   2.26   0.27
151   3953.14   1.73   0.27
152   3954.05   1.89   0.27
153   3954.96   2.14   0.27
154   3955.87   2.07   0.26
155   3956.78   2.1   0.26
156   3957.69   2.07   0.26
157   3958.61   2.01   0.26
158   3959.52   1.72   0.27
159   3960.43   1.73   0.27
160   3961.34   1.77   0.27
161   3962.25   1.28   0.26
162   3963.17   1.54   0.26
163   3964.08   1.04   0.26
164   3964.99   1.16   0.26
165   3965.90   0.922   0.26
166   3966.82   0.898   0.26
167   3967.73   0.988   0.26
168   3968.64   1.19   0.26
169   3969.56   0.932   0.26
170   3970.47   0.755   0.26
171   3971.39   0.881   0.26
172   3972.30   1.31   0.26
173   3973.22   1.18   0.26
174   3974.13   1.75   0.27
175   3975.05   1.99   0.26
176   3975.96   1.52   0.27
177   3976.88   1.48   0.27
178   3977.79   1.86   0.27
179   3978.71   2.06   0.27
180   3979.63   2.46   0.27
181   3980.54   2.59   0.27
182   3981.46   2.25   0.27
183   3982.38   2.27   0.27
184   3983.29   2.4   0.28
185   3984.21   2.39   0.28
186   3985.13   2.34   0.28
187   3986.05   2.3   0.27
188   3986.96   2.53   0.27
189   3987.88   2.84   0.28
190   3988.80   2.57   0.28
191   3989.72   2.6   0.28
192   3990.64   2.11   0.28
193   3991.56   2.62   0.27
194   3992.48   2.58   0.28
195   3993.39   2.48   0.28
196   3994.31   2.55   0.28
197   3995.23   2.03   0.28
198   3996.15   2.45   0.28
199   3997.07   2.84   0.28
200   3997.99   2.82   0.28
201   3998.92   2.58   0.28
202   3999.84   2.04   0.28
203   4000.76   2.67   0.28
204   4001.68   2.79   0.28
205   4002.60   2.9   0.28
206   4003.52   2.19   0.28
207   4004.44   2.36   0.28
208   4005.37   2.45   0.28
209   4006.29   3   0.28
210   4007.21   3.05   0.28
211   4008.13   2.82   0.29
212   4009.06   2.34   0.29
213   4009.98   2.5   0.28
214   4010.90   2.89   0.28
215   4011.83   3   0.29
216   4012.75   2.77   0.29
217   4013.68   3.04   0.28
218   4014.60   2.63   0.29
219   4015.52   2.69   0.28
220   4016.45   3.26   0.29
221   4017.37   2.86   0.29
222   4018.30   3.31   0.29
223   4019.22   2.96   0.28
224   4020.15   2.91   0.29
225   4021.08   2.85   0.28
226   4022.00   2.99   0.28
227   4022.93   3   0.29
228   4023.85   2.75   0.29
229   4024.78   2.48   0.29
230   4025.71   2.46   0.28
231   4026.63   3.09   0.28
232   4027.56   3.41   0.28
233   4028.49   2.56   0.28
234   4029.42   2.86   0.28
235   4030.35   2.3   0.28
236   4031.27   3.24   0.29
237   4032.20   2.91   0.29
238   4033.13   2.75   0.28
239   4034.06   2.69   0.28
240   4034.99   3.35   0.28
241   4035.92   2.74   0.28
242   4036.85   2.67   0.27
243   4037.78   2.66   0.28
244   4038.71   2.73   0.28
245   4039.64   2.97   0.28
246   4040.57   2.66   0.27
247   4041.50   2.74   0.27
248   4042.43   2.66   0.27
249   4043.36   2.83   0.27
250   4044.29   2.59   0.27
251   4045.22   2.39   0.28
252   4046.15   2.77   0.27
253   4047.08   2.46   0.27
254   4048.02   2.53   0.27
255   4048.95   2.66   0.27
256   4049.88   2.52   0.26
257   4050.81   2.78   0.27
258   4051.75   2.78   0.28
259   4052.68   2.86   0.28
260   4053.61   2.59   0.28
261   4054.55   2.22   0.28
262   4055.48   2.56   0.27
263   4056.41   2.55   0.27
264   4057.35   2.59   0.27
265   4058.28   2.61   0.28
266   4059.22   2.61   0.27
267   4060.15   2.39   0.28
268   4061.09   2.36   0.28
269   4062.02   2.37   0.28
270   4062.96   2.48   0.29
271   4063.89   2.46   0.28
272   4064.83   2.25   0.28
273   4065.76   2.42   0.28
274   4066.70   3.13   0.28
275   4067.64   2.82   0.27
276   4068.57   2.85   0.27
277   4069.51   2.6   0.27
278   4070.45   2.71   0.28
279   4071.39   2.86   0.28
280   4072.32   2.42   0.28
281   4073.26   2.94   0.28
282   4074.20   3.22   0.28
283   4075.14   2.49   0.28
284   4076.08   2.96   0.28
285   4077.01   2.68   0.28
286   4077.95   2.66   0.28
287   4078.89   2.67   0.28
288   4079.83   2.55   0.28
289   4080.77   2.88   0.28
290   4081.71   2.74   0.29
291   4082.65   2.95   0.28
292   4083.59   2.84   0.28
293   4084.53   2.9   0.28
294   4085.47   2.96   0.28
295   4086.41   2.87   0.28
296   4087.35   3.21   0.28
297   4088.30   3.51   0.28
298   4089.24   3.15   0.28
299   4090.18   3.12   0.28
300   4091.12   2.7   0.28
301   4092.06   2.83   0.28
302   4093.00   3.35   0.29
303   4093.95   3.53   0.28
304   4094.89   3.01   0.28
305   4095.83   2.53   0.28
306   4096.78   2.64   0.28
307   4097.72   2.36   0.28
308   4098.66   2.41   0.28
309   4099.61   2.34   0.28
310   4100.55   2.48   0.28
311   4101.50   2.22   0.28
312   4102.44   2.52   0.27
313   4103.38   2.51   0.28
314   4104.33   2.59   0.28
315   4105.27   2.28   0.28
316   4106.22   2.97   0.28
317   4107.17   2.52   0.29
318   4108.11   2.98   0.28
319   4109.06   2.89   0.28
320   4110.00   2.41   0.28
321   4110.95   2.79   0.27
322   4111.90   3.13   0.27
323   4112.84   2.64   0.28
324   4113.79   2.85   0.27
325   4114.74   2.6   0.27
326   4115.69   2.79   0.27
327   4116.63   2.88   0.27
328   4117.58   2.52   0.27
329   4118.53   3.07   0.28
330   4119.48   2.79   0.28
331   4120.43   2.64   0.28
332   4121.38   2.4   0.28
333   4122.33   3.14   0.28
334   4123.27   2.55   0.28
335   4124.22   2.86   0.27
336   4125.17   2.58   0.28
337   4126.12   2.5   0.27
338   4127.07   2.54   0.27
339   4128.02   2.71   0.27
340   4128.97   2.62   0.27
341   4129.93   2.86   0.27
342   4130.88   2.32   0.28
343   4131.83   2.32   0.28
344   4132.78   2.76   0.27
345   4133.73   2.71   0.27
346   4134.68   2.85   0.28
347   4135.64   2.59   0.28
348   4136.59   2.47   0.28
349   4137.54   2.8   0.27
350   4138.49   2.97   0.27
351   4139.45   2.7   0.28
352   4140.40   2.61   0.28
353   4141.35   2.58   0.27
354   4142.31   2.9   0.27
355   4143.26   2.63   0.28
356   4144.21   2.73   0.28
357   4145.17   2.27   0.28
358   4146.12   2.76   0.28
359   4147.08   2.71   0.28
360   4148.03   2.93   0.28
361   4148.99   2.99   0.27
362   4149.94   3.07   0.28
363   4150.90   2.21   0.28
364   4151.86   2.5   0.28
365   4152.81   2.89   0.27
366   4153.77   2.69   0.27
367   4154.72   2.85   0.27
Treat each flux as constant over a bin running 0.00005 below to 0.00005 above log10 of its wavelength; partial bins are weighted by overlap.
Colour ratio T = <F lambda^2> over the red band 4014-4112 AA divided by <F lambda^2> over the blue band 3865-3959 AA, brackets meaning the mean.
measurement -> 1.83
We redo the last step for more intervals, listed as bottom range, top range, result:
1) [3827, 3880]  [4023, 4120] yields 2.32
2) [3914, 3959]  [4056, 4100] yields 1.87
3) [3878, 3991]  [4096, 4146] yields 1.74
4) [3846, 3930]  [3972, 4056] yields 1.76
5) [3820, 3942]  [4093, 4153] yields 2.10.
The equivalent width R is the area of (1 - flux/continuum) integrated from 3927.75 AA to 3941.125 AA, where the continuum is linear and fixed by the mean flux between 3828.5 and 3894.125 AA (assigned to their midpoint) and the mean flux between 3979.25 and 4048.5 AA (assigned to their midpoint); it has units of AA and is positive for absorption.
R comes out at 6.1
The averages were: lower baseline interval 1.34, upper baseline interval 2.68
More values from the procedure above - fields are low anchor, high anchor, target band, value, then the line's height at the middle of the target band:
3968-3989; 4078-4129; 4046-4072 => -1.6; 2.45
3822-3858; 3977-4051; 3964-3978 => 6.5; 2.3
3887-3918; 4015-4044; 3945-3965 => 3.9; 2.24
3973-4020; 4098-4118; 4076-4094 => -2.3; 2.61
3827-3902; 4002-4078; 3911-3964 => 9.2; 1.95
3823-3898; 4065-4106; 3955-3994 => 4.4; 2.08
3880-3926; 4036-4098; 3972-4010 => -1.5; 2.26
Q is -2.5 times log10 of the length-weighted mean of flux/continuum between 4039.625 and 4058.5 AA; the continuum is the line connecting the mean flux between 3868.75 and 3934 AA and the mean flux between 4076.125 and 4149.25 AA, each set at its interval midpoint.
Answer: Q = -0.10 mag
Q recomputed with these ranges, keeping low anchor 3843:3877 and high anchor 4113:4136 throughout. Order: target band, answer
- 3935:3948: 0.223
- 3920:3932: 0.237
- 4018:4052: -0.229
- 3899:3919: -0.146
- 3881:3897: 0.045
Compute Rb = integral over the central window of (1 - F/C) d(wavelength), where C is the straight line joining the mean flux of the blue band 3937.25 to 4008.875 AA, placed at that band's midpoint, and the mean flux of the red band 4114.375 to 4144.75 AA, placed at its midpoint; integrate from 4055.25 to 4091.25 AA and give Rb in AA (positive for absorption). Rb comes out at -4.7 AA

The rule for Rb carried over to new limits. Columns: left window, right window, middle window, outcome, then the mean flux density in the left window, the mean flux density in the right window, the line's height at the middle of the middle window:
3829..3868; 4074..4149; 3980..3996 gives -3.09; 1.26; 2.74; 2.04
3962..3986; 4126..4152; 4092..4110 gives -1.85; 1.61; 2.67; 2.42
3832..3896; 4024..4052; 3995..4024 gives -2.65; 1.37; 2.74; 2.52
